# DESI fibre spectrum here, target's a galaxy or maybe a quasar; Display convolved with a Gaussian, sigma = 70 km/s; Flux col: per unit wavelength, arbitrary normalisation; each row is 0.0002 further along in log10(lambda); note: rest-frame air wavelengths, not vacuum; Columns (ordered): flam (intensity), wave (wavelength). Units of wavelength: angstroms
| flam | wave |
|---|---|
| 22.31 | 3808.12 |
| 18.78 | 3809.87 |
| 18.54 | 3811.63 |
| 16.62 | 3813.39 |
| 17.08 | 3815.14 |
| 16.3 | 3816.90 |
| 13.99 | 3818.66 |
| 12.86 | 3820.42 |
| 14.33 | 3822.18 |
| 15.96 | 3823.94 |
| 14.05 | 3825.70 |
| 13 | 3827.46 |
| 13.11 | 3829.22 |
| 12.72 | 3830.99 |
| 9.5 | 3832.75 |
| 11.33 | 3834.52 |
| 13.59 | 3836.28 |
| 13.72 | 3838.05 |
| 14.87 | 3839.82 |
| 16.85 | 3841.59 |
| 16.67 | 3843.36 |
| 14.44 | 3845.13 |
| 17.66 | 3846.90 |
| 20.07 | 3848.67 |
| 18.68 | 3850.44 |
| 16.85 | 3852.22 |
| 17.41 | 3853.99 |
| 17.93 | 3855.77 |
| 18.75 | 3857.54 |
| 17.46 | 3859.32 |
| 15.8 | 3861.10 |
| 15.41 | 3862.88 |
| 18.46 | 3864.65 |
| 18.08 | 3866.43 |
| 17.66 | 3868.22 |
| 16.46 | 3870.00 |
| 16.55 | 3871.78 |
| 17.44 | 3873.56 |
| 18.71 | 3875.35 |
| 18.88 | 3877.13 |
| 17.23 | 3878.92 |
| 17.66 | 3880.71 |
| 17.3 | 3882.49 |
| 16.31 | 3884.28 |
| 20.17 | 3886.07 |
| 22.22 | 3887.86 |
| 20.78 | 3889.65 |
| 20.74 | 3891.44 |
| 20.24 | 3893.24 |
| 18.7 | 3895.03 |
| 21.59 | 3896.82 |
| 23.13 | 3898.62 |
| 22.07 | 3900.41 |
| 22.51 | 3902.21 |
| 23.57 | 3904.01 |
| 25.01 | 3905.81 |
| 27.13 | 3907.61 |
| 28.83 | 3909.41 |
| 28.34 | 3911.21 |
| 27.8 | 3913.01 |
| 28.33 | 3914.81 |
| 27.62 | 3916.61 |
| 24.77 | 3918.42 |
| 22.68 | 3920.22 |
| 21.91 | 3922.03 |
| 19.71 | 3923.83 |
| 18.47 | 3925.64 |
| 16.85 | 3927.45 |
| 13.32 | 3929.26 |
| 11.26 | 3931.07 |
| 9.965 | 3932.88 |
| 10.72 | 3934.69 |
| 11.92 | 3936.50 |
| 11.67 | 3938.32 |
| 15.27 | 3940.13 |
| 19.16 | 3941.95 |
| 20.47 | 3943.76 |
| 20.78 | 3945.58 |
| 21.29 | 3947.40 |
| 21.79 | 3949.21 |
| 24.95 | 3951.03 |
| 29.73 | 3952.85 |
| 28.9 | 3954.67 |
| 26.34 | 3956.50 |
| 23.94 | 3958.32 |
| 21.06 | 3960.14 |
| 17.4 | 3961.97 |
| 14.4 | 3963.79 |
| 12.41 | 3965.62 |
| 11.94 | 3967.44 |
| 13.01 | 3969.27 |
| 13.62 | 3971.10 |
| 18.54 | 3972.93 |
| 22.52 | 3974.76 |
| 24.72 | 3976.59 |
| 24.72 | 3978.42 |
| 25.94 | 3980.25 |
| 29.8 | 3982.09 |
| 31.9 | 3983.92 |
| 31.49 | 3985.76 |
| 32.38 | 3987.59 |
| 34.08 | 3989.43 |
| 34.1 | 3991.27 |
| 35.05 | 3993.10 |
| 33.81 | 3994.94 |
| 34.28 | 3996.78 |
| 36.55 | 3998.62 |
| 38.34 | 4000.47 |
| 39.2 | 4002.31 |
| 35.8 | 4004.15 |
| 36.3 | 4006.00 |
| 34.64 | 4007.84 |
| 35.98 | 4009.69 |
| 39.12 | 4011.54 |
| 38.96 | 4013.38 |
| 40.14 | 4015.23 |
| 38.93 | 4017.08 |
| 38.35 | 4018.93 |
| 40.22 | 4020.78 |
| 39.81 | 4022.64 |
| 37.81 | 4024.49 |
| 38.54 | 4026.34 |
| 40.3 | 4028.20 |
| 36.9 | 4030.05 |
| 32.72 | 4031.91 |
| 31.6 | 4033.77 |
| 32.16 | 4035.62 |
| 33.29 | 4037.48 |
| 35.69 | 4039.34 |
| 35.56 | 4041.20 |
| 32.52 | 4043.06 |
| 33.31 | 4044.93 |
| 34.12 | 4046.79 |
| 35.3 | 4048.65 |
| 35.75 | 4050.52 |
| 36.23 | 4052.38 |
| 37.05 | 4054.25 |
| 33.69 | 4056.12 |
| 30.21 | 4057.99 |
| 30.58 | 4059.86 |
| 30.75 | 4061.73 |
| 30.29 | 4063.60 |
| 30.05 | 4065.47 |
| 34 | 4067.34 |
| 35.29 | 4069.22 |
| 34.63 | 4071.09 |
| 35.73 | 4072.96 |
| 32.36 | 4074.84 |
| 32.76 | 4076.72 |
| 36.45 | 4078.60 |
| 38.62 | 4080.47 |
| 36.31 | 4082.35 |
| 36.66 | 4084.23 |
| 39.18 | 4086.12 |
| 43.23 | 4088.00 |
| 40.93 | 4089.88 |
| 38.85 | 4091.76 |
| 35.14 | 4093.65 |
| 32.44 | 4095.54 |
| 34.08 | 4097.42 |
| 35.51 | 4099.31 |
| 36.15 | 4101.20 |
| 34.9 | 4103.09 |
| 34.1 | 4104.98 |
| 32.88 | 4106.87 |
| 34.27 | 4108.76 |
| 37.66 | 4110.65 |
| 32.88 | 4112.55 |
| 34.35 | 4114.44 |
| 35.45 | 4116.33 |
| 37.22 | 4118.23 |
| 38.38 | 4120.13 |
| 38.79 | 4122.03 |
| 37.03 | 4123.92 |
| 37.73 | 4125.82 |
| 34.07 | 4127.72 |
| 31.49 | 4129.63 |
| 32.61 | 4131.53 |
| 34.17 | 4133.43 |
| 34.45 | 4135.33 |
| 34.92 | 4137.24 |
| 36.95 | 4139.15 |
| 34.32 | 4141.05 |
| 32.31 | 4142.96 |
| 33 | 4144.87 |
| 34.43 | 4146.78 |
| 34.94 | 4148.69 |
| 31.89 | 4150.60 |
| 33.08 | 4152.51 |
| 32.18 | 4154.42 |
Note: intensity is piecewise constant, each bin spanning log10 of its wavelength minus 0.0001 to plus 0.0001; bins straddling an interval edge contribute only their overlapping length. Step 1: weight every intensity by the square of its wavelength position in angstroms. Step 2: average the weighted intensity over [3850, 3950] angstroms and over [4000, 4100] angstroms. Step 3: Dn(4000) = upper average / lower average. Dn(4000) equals 1.98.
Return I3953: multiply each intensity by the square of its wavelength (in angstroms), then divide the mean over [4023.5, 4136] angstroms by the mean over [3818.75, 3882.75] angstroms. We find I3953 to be 2.5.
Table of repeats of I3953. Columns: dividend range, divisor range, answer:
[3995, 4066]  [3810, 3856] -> 2.56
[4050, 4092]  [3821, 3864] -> 2.56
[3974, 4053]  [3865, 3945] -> 1.86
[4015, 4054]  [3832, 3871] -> 2.43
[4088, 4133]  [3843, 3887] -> 2.30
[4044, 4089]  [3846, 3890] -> 2.14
